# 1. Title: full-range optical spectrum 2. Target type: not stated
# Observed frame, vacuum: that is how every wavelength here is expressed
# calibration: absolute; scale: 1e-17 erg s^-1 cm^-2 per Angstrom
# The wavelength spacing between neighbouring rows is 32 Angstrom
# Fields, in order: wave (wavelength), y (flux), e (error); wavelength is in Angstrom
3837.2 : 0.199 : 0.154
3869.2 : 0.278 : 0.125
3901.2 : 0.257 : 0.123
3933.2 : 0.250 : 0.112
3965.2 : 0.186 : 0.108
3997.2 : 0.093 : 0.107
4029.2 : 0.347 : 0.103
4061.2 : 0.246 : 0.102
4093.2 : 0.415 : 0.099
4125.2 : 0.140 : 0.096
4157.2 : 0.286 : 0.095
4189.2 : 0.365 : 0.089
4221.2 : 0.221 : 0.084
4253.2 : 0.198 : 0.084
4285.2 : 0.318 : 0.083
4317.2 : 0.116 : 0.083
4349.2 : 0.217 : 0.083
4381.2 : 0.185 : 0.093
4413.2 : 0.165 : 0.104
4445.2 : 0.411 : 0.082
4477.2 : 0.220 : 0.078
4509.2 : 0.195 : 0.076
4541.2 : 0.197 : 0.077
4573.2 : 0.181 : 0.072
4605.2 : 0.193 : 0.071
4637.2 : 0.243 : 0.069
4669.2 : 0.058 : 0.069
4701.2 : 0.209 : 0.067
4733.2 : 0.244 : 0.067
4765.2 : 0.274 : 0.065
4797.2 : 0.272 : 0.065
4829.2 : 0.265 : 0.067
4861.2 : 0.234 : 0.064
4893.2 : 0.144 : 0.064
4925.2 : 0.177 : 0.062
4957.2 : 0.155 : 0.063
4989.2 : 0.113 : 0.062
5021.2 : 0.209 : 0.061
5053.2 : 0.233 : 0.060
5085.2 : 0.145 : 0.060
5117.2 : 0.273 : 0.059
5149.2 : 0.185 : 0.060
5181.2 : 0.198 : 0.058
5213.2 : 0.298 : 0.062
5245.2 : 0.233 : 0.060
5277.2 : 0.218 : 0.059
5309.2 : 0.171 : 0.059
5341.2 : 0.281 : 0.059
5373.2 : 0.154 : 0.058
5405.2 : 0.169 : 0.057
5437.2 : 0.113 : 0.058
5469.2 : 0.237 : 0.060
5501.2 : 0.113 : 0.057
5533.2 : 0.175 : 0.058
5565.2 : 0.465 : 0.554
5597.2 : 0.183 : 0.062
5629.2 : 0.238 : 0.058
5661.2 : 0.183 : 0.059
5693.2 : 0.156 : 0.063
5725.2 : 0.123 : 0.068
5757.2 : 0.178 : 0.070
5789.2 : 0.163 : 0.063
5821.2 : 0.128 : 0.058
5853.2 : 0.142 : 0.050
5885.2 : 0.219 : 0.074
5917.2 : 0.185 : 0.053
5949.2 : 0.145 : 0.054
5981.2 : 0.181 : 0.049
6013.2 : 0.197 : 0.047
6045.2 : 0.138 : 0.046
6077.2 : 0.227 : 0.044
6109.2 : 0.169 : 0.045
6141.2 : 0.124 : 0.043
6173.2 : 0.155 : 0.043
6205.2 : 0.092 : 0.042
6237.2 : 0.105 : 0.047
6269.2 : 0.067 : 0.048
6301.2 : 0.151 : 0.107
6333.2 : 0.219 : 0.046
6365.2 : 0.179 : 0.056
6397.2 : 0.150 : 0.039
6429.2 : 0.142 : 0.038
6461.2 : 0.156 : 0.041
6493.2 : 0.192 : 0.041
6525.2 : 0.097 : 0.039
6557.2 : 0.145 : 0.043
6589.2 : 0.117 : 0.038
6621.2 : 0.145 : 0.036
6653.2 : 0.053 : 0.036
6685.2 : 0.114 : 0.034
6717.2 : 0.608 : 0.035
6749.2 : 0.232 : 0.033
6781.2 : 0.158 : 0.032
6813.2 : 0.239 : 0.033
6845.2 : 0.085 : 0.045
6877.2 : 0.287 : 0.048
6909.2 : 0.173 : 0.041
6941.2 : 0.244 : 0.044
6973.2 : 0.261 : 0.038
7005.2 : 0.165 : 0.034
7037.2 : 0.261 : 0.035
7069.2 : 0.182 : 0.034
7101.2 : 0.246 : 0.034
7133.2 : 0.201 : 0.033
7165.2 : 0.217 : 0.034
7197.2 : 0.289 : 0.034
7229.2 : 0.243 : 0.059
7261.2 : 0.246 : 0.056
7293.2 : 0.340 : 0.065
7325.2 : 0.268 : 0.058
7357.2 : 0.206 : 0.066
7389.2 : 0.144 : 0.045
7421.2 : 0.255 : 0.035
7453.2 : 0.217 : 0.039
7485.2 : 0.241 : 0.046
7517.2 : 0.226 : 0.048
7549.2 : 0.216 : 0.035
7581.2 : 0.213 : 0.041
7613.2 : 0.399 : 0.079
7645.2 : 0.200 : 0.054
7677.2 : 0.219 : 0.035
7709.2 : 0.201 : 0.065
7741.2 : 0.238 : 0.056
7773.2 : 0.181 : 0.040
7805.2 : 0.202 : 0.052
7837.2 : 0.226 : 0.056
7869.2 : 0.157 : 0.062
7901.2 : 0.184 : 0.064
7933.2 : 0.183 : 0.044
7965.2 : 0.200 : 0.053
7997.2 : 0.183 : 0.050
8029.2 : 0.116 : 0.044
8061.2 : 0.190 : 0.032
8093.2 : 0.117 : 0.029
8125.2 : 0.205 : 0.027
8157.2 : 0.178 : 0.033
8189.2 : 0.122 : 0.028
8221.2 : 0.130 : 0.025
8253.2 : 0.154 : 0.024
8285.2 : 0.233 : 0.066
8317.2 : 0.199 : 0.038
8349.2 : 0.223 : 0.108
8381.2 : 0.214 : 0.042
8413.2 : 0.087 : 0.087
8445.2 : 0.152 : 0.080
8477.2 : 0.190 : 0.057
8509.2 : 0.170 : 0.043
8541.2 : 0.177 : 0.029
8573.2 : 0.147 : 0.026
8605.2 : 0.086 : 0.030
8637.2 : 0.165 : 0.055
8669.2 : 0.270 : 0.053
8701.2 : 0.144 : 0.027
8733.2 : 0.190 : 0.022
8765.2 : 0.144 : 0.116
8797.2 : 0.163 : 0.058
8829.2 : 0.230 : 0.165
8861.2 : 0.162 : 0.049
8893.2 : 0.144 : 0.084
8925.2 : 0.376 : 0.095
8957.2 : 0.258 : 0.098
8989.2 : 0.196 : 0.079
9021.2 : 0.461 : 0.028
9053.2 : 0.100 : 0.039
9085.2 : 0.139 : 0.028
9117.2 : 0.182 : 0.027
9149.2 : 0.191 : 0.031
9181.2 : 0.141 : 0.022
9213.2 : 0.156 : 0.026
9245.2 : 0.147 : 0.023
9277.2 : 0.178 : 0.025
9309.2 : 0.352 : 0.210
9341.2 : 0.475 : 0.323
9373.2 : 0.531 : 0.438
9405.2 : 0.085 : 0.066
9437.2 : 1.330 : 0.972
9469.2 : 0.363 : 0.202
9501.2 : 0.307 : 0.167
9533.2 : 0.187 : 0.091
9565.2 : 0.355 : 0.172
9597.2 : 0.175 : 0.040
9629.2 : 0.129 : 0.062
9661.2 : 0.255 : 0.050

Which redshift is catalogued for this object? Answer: 0.801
